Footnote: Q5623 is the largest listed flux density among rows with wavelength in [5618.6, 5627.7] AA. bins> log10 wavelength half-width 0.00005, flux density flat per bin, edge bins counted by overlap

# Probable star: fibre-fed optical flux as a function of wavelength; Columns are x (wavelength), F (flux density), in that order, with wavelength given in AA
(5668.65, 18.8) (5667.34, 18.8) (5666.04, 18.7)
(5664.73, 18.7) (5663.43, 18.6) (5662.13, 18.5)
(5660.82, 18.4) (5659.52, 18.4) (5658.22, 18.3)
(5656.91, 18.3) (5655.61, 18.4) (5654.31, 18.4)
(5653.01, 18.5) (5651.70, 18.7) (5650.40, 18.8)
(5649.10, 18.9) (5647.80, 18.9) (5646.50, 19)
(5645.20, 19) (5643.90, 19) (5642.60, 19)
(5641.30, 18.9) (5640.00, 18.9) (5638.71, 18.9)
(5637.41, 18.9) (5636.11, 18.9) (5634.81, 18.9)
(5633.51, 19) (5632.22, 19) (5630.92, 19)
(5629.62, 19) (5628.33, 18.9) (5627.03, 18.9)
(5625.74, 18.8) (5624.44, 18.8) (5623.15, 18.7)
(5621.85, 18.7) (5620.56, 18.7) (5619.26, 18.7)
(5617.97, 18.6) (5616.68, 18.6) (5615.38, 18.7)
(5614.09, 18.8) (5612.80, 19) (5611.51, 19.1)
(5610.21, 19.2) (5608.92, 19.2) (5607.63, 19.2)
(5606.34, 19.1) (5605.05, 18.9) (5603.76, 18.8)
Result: 18.9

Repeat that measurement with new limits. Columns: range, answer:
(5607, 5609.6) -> 19.2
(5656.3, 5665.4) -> 18.7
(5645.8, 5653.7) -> 19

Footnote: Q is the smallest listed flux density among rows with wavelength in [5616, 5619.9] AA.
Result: 18.6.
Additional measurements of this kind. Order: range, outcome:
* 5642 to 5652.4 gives 18.7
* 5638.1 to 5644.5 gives 18.9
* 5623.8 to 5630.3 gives 18.8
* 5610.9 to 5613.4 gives 19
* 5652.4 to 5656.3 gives 18.4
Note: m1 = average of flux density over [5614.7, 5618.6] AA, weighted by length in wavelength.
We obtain 18.6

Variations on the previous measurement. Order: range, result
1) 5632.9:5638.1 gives 18.9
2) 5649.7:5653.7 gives 18.6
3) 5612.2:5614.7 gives 18.9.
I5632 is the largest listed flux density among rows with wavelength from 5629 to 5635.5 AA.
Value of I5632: 19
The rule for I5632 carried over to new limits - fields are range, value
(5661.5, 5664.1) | 18.6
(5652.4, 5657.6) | 18.5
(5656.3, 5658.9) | 18.3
